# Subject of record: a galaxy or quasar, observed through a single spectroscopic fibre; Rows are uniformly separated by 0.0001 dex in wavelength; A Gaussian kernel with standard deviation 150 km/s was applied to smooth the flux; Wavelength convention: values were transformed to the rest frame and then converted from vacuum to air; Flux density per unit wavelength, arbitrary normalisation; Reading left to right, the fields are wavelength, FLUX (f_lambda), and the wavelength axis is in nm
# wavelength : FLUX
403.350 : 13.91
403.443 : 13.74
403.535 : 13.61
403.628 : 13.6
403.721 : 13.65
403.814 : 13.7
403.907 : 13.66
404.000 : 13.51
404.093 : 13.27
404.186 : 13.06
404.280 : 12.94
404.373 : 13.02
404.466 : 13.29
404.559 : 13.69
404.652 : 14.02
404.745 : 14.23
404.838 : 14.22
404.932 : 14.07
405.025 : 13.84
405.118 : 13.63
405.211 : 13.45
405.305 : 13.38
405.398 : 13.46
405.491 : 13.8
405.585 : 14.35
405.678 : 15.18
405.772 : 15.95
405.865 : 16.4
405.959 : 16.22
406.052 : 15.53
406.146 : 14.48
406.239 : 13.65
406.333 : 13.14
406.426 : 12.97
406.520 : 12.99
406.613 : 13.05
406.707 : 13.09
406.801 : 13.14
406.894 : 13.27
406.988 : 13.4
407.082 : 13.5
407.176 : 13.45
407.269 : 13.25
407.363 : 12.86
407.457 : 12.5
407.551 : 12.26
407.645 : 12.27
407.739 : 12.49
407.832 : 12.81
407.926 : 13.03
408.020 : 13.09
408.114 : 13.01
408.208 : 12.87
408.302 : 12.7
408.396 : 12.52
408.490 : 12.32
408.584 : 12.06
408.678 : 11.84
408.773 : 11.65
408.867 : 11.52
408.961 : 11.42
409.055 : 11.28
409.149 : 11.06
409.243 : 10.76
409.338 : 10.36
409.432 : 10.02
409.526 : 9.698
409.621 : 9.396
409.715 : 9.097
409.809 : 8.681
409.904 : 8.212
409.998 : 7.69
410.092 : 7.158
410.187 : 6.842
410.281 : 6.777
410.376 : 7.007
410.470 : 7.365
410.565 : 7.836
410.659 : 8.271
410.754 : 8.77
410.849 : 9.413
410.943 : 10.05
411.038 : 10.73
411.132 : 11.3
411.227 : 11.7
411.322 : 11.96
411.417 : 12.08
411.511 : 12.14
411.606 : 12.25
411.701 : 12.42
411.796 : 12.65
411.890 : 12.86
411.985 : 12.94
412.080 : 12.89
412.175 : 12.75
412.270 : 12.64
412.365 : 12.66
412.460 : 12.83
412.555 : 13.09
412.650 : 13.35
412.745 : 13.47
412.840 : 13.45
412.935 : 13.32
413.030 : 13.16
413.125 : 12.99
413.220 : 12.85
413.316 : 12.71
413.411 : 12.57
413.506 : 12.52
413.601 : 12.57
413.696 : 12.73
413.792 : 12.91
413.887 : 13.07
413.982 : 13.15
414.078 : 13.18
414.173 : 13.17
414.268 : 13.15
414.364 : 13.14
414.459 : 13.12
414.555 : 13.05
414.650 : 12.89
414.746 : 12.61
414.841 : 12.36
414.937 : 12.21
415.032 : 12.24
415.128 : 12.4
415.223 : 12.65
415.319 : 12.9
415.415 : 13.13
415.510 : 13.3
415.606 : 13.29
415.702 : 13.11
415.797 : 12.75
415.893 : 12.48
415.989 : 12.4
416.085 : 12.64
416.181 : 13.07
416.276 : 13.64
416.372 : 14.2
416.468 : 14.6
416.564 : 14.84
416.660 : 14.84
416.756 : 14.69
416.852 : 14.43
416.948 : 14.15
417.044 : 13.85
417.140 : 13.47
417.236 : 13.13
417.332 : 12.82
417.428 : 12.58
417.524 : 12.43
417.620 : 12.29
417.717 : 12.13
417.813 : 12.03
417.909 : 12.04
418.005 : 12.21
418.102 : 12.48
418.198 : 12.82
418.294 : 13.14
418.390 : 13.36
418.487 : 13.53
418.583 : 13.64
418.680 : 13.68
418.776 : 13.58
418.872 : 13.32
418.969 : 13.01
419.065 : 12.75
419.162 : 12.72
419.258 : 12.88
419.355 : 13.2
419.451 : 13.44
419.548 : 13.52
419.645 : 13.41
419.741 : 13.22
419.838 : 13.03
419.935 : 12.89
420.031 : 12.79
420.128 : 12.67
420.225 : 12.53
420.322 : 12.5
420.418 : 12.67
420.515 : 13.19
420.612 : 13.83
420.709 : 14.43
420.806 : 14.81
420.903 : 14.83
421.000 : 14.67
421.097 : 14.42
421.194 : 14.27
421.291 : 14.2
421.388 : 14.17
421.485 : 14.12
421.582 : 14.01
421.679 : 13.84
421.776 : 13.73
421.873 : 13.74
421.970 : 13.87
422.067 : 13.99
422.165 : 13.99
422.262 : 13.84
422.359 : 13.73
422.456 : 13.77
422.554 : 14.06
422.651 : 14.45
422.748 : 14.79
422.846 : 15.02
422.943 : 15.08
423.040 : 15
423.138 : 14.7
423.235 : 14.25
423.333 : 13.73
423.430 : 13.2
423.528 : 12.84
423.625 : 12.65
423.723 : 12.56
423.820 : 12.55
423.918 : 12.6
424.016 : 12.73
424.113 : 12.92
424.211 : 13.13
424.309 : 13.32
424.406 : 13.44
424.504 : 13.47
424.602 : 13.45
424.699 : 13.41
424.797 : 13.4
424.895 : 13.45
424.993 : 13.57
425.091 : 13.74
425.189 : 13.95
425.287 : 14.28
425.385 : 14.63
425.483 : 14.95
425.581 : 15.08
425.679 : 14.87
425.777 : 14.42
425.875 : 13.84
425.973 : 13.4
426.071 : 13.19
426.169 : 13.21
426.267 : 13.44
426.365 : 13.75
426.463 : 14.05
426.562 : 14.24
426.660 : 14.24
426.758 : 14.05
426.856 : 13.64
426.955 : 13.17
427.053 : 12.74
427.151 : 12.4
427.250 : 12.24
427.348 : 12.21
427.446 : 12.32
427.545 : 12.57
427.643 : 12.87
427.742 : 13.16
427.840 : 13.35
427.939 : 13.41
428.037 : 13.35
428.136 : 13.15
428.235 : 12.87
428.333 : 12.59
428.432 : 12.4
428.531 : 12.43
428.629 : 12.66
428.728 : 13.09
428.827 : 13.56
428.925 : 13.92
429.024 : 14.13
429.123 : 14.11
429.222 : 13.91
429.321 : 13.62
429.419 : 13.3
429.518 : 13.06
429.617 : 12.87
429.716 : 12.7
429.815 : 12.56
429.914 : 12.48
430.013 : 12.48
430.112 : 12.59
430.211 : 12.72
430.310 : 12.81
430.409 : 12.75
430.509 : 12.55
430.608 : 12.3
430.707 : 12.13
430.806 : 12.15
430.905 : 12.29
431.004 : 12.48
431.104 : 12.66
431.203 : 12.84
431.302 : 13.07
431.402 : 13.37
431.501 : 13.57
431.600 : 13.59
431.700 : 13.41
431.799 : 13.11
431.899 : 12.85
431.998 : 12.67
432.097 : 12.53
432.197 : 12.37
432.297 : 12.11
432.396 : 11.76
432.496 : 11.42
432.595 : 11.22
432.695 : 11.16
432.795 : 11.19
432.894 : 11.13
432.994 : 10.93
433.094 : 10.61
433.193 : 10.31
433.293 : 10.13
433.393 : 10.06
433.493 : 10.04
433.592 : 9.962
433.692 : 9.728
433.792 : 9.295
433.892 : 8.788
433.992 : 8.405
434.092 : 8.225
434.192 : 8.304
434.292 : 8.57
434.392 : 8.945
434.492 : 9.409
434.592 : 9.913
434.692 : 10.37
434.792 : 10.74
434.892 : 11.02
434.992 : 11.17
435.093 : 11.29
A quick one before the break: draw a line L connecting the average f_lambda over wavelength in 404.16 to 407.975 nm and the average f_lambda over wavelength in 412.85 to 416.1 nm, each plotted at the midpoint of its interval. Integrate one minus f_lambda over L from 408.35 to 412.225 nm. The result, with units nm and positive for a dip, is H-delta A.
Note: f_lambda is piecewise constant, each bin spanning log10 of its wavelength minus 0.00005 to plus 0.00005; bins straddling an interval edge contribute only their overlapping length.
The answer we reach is 0.82 nm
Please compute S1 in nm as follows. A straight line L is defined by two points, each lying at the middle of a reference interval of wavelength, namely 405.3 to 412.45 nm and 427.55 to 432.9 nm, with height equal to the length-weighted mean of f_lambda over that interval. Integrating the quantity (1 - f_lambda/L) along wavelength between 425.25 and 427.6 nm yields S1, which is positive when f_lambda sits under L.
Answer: -0.19 nm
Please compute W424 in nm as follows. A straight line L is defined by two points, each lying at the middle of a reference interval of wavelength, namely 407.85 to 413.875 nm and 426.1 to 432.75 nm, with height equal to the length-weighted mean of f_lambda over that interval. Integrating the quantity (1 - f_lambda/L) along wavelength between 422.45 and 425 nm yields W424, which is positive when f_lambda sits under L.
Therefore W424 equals -0.24 nm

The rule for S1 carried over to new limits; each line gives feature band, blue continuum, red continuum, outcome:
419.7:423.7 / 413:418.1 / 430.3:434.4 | -0.46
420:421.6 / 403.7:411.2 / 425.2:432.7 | -0.13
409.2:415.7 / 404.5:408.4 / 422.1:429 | 0.95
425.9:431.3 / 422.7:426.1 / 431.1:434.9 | -0.27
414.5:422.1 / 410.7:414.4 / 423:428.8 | -0.27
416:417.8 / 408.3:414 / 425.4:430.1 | -0.23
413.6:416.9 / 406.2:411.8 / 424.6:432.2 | -0.36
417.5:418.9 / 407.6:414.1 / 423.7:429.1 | -0.06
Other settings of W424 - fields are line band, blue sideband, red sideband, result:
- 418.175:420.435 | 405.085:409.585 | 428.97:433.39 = -0.08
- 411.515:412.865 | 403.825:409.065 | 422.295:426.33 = 0.06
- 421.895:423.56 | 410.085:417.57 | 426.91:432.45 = -0.20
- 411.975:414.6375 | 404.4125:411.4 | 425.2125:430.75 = -0.14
